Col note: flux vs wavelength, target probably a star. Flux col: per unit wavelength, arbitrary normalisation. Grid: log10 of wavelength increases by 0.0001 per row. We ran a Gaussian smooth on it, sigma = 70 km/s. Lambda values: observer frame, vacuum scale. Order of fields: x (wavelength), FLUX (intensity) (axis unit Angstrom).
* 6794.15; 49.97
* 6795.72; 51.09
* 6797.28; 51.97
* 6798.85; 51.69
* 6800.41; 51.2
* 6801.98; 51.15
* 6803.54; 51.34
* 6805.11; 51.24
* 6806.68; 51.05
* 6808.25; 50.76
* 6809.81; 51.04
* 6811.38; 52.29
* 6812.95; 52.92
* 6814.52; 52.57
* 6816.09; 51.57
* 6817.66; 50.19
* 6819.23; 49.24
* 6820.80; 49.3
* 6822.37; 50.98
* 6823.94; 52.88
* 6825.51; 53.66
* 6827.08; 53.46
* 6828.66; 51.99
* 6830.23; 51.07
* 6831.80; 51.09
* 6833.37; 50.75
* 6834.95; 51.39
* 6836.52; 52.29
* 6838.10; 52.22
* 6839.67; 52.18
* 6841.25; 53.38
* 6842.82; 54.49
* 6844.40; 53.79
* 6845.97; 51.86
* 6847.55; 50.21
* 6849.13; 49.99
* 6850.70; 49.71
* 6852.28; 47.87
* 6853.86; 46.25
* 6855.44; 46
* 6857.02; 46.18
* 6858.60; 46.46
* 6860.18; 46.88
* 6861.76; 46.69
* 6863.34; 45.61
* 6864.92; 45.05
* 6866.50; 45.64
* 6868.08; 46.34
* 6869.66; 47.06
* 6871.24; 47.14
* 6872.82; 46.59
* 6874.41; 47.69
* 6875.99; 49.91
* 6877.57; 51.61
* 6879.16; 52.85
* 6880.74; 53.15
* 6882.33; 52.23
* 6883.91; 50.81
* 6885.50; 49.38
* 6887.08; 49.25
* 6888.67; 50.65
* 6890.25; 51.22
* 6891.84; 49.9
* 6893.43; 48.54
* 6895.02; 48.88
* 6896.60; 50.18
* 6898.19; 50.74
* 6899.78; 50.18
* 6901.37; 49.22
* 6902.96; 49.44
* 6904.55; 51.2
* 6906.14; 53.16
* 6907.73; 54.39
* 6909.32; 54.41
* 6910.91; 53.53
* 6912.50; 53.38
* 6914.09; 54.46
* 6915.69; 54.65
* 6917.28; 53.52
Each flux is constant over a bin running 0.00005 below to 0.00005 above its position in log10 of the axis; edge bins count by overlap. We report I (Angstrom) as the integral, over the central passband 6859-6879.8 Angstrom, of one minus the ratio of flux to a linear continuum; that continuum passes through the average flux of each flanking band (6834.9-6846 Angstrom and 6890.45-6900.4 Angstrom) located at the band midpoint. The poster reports 1.5 Angstrom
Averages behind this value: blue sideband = 52.9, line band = 47.6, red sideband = 49.8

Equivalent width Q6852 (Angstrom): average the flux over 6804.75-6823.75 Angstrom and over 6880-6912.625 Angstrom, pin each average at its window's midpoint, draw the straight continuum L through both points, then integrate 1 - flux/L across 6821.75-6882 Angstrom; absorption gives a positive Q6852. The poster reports 1.5 Angstrom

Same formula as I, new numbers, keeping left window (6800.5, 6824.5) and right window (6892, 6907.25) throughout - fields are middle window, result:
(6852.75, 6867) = 1.3 Angstrom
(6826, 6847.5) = -0.6 Angstrom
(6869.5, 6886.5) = 0.2 Angstrom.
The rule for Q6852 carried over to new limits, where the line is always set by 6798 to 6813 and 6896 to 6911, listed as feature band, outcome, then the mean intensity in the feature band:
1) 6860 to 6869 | 0.96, 46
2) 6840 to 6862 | 0.89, 49.4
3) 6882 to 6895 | 0.36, 50.1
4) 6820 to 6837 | -0.09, 51.7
